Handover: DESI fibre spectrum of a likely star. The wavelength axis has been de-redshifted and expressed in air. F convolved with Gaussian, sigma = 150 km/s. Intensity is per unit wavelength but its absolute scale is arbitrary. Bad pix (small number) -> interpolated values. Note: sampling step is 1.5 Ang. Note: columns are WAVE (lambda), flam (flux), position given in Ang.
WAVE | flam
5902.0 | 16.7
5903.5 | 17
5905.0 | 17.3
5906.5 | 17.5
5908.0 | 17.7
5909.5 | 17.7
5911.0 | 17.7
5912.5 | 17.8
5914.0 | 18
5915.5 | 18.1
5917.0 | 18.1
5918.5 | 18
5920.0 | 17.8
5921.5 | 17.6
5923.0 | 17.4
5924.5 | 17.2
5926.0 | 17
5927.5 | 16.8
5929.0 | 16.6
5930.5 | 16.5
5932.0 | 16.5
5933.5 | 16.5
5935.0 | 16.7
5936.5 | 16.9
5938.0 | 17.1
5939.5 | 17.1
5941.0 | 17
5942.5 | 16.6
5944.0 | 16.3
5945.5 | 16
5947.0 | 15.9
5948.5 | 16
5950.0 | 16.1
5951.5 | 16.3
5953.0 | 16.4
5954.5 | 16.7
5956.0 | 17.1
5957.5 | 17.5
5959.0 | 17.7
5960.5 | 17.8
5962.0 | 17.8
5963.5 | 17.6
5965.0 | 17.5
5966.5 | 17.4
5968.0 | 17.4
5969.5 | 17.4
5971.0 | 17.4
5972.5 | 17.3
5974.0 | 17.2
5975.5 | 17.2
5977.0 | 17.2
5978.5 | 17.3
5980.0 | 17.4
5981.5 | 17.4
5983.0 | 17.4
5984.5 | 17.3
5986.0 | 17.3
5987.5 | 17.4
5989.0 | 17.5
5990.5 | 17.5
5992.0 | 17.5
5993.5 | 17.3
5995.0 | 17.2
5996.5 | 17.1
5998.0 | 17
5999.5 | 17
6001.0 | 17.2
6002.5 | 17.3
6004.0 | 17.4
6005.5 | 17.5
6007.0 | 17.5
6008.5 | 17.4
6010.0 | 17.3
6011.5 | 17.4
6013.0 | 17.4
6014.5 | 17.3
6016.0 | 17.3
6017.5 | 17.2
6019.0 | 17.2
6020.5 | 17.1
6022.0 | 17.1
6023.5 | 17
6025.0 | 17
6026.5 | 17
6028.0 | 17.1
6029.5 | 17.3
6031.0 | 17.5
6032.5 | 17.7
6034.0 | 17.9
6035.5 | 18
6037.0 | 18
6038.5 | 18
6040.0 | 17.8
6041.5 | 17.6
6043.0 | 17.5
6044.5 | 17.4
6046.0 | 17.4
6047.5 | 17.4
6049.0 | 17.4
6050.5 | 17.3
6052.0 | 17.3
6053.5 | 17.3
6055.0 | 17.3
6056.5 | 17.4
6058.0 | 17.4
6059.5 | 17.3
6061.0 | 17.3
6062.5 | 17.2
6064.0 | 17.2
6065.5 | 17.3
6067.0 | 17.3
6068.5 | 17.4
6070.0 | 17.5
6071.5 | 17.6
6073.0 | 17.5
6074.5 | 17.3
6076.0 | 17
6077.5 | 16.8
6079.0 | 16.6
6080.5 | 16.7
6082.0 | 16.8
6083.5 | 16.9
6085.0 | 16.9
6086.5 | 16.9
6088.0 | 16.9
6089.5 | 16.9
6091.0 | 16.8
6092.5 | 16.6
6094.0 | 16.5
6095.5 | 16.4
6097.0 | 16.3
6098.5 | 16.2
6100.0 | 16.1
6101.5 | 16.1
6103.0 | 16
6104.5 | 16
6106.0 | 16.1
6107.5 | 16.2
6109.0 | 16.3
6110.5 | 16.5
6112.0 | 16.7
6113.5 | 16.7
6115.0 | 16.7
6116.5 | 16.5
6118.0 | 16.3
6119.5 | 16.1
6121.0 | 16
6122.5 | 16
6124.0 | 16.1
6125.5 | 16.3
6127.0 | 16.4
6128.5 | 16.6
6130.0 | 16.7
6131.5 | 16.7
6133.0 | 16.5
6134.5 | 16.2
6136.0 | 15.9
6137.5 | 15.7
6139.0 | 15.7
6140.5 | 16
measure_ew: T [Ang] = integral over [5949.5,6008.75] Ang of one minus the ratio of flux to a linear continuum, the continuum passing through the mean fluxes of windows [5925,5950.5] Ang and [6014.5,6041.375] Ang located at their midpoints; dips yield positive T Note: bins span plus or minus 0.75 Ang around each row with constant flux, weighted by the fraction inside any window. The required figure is -1.1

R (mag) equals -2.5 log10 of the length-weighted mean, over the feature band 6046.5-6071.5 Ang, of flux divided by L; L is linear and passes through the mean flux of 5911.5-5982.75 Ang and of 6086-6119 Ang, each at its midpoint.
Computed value -0.05 mag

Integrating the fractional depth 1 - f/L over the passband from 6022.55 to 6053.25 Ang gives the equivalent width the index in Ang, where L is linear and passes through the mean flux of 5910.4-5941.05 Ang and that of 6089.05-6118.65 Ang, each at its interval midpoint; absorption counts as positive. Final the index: -1.4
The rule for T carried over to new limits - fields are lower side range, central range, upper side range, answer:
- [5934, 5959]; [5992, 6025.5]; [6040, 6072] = -0.4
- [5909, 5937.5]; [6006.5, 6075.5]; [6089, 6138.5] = -2.8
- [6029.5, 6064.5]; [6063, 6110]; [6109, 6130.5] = 0.4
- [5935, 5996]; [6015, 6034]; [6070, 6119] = -0.4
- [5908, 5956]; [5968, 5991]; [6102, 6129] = -0.7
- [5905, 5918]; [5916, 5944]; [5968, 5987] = 1.0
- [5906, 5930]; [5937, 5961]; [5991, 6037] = 1.0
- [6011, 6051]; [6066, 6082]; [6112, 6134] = -0.2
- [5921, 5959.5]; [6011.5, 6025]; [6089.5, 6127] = -0.5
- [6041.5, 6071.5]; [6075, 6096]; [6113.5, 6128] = 0.1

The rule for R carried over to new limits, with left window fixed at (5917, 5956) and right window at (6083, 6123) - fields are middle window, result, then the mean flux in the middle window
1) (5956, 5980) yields -0.045 mag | 17.4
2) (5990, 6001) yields -0.036 mag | 17.2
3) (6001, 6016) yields -0.047 mag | 17.4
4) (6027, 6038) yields -0.067 mag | 17.6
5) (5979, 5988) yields -0.043 mag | 17.4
